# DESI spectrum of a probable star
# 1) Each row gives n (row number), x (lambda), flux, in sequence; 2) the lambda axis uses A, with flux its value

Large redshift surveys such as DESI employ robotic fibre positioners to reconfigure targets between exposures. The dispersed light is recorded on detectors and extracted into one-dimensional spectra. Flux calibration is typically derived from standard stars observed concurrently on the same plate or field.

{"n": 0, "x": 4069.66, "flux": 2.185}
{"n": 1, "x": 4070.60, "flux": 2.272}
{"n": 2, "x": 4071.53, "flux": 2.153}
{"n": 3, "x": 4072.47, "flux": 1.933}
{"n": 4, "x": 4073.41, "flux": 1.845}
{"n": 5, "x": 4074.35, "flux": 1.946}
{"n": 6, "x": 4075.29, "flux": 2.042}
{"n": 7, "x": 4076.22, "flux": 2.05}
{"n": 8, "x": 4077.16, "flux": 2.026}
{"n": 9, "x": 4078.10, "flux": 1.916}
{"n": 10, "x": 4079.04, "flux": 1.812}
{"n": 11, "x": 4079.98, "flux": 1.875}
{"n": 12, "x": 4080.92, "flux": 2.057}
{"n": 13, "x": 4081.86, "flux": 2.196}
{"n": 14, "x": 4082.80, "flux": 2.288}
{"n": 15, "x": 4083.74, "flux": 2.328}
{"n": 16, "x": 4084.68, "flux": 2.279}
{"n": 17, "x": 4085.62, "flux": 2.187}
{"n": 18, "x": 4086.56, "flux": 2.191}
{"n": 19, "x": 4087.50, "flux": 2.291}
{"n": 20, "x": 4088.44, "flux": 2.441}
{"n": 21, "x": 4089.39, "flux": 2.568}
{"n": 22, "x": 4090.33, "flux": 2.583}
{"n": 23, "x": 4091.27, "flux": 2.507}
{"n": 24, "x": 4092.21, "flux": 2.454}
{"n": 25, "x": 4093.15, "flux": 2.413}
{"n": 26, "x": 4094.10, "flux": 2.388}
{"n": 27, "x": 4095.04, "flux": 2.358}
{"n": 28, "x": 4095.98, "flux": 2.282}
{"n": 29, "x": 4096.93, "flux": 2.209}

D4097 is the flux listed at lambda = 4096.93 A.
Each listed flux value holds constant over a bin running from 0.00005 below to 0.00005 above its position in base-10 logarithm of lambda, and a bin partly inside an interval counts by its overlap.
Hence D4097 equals 2.209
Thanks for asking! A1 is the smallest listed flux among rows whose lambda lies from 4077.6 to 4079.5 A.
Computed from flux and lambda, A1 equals 1.812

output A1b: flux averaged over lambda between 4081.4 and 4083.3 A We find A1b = 2.24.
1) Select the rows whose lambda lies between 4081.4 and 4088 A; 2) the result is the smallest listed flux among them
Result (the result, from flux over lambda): 2.187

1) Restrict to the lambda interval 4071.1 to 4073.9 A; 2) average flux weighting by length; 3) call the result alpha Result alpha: 1.97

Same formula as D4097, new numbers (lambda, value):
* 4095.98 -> 2.282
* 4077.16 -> 2.026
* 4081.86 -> 2.196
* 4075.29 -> 2.042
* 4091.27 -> 2.507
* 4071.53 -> 2.153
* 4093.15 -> 2.413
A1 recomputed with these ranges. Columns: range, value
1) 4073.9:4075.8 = 1.946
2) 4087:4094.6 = 2.291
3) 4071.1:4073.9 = 1.845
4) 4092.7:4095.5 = 2.358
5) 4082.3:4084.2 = 2.288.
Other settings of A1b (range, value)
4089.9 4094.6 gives 2.47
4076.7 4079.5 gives 1.92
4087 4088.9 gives 2.37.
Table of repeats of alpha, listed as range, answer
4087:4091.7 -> 2.47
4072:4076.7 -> 1.96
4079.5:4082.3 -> 2.04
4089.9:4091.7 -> 2.55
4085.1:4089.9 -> 2.34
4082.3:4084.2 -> 2.31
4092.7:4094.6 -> 2.39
